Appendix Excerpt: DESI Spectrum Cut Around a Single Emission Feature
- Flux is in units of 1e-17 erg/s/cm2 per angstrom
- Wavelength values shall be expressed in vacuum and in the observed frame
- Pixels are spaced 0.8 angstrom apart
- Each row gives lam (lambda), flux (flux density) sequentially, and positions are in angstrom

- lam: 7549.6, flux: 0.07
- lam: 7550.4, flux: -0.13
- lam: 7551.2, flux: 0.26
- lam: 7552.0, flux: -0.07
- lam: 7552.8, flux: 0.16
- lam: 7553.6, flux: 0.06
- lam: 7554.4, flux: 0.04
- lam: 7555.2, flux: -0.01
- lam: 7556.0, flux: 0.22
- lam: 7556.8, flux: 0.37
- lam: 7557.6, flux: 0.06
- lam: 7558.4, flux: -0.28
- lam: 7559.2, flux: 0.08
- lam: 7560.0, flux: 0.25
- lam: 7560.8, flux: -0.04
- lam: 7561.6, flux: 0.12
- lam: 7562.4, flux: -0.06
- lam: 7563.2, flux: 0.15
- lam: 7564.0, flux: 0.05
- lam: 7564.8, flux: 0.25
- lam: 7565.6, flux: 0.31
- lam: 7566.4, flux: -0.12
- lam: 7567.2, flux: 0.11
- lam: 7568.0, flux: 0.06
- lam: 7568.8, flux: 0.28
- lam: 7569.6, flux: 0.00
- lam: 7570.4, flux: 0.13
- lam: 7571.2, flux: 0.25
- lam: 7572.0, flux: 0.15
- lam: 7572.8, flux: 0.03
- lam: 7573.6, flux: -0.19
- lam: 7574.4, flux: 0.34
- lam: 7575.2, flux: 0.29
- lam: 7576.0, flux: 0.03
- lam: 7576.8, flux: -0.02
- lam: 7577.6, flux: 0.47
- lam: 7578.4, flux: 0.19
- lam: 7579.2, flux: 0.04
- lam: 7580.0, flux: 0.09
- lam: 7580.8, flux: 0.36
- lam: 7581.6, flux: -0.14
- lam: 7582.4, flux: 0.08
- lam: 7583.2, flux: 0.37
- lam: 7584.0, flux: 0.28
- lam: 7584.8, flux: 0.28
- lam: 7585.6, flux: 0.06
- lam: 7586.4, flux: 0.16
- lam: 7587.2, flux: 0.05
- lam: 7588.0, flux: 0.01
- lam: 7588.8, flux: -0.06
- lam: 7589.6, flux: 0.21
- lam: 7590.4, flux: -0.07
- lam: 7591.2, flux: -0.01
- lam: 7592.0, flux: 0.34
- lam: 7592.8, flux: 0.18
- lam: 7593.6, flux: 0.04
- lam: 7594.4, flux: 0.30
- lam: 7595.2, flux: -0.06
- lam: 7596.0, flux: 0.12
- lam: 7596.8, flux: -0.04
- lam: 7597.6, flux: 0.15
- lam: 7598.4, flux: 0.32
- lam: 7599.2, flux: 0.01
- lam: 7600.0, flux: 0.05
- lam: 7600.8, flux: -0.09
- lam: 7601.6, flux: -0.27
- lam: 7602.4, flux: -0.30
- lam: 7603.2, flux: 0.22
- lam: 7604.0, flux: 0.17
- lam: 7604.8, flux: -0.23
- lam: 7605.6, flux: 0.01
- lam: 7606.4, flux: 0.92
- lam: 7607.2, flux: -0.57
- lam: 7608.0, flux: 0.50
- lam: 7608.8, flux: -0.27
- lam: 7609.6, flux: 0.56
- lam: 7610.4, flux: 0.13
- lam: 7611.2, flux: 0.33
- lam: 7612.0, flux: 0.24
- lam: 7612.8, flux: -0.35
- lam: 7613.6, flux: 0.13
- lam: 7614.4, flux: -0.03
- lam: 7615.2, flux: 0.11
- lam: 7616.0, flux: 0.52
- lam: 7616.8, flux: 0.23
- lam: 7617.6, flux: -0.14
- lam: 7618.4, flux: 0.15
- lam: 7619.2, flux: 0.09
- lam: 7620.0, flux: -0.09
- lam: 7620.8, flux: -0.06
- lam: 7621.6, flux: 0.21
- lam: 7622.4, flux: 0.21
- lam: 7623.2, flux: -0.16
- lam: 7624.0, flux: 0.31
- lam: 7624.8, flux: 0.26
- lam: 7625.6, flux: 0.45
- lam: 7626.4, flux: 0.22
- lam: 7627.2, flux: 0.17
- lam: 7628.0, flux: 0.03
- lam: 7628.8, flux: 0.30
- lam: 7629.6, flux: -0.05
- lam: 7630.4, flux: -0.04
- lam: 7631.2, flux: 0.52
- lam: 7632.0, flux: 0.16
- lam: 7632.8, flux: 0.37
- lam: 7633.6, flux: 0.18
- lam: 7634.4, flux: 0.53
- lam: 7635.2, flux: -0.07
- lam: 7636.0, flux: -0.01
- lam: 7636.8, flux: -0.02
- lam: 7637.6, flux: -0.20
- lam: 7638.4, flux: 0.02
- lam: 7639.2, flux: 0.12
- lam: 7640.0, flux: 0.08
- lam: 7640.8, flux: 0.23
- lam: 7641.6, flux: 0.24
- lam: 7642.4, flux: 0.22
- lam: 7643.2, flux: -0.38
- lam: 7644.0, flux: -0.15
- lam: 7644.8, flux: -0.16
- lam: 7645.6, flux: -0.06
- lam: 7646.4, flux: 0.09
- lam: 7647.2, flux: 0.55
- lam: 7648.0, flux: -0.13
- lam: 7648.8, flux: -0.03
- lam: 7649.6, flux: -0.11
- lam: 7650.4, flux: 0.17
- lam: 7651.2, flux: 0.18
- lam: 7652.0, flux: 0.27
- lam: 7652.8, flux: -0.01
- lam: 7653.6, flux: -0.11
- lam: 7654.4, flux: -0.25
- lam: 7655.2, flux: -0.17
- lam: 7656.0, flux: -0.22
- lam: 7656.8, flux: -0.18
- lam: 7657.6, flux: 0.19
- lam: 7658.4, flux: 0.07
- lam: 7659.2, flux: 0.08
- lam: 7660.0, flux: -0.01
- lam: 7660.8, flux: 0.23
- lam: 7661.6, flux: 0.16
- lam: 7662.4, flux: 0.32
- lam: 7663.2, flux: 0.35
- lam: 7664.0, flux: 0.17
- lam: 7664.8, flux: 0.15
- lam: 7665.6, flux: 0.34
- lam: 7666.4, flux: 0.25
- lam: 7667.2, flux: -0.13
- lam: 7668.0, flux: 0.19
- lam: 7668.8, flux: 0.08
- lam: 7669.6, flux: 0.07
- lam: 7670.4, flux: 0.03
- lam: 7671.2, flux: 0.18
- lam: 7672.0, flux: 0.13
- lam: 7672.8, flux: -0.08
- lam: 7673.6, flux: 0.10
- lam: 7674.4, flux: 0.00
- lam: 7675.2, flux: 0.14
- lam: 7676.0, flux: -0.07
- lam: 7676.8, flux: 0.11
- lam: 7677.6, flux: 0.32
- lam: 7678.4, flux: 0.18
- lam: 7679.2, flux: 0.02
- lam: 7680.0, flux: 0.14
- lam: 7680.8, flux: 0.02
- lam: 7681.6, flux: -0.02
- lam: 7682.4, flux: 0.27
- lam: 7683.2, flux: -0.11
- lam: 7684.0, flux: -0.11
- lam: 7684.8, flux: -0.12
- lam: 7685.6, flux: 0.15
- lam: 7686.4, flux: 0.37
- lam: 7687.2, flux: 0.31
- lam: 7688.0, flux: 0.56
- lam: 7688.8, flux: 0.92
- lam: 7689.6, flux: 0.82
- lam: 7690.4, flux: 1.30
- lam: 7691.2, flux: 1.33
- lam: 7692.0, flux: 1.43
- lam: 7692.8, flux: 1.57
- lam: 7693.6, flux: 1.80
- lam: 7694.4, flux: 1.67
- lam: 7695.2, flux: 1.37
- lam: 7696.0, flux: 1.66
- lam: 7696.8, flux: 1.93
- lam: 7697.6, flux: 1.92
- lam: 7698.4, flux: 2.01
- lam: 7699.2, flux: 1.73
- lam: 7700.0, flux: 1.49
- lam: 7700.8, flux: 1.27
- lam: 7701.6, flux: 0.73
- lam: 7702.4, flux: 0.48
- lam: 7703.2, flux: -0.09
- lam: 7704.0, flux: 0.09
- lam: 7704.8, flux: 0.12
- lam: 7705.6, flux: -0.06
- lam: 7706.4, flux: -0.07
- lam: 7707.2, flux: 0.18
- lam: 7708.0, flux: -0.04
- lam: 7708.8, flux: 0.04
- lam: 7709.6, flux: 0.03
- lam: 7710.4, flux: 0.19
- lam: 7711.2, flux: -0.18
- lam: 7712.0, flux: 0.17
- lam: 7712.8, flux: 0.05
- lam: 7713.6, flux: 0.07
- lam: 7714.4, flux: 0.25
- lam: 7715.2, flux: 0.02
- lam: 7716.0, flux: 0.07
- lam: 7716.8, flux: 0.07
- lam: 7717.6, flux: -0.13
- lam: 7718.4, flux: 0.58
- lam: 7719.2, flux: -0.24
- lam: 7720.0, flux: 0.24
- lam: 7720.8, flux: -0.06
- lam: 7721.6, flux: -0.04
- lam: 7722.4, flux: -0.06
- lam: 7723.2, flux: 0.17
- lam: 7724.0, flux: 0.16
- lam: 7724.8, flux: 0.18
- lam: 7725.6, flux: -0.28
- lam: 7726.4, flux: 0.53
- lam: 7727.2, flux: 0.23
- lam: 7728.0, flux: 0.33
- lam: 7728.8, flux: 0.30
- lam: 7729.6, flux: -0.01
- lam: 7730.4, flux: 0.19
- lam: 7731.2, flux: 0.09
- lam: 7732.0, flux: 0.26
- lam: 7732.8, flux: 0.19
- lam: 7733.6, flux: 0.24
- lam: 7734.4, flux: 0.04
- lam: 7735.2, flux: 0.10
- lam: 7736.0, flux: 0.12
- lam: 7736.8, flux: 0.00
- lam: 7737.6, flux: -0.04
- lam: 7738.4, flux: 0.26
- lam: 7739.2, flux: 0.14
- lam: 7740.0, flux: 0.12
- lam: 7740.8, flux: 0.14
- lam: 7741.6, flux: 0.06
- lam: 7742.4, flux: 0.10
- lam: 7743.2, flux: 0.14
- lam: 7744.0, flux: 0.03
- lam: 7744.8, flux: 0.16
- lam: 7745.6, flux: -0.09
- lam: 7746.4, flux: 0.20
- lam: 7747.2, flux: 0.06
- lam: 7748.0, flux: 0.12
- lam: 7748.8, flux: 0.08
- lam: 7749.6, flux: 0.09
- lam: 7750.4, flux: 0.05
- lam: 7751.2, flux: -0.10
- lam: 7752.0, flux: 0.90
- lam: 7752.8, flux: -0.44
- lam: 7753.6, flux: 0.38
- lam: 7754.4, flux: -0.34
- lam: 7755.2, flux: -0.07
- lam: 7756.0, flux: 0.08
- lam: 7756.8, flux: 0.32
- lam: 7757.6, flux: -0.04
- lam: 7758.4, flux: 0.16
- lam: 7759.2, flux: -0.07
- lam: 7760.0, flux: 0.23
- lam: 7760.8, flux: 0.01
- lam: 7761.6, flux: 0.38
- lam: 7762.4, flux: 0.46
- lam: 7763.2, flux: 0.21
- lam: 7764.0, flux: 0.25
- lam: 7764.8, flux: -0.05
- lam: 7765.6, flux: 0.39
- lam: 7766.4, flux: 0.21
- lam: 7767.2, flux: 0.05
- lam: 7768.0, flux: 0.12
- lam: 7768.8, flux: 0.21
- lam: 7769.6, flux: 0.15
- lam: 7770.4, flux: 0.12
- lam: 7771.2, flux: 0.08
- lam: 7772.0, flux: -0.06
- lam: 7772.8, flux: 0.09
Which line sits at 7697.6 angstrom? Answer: [O II]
